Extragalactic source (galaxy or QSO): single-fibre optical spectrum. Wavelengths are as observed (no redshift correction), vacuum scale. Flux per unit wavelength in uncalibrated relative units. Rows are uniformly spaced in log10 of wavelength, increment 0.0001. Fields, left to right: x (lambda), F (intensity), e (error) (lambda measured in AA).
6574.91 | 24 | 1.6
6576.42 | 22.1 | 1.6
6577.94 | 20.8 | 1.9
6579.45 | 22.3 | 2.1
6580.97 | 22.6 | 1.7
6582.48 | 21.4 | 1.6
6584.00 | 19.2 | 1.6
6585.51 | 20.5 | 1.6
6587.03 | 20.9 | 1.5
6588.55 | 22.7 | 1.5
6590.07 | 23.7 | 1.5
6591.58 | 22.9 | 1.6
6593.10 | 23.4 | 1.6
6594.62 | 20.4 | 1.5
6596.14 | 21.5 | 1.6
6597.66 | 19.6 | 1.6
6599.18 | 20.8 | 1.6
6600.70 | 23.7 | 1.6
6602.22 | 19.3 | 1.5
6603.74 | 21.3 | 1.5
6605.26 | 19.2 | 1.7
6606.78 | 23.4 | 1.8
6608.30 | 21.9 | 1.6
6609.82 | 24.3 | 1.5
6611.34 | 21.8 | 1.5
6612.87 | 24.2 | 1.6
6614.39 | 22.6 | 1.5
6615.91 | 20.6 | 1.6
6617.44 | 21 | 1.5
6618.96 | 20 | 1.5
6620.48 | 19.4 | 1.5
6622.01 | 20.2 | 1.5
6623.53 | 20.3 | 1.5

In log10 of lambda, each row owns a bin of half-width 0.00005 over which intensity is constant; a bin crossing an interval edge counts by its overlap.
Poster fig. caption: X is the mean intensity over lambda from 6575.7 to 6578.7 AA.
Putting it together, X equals 21.4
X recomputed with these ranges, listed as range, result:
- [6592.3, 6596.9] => 21.7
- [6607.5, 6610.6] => 23.1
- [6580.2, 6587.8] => 20.9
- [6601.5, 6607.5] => 20.8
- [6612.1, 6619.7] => 21.7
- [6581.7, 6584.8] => 20.4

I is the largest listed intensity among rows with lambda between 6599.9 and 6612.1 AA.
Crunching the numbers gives 24.3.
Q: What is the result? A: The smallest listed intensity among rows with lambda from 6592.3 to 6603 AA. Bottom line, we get 19.3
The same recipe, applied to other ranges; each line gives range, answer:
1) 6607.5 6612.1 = 21.8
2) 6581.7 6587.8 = 19.2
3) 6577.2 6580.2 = 20.8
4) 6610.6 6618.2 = 20.6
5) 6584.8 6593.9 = 20.5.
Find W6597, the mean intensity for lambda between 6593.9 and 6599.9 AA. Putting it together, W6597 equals 20.6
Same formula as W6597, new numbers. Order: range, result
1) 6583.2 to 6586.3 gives 19.9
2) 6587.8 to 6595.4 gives 22.6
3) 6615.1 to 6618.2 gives 20.8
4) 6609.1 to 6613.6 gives 23.4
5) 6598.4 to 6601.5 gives 22.2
